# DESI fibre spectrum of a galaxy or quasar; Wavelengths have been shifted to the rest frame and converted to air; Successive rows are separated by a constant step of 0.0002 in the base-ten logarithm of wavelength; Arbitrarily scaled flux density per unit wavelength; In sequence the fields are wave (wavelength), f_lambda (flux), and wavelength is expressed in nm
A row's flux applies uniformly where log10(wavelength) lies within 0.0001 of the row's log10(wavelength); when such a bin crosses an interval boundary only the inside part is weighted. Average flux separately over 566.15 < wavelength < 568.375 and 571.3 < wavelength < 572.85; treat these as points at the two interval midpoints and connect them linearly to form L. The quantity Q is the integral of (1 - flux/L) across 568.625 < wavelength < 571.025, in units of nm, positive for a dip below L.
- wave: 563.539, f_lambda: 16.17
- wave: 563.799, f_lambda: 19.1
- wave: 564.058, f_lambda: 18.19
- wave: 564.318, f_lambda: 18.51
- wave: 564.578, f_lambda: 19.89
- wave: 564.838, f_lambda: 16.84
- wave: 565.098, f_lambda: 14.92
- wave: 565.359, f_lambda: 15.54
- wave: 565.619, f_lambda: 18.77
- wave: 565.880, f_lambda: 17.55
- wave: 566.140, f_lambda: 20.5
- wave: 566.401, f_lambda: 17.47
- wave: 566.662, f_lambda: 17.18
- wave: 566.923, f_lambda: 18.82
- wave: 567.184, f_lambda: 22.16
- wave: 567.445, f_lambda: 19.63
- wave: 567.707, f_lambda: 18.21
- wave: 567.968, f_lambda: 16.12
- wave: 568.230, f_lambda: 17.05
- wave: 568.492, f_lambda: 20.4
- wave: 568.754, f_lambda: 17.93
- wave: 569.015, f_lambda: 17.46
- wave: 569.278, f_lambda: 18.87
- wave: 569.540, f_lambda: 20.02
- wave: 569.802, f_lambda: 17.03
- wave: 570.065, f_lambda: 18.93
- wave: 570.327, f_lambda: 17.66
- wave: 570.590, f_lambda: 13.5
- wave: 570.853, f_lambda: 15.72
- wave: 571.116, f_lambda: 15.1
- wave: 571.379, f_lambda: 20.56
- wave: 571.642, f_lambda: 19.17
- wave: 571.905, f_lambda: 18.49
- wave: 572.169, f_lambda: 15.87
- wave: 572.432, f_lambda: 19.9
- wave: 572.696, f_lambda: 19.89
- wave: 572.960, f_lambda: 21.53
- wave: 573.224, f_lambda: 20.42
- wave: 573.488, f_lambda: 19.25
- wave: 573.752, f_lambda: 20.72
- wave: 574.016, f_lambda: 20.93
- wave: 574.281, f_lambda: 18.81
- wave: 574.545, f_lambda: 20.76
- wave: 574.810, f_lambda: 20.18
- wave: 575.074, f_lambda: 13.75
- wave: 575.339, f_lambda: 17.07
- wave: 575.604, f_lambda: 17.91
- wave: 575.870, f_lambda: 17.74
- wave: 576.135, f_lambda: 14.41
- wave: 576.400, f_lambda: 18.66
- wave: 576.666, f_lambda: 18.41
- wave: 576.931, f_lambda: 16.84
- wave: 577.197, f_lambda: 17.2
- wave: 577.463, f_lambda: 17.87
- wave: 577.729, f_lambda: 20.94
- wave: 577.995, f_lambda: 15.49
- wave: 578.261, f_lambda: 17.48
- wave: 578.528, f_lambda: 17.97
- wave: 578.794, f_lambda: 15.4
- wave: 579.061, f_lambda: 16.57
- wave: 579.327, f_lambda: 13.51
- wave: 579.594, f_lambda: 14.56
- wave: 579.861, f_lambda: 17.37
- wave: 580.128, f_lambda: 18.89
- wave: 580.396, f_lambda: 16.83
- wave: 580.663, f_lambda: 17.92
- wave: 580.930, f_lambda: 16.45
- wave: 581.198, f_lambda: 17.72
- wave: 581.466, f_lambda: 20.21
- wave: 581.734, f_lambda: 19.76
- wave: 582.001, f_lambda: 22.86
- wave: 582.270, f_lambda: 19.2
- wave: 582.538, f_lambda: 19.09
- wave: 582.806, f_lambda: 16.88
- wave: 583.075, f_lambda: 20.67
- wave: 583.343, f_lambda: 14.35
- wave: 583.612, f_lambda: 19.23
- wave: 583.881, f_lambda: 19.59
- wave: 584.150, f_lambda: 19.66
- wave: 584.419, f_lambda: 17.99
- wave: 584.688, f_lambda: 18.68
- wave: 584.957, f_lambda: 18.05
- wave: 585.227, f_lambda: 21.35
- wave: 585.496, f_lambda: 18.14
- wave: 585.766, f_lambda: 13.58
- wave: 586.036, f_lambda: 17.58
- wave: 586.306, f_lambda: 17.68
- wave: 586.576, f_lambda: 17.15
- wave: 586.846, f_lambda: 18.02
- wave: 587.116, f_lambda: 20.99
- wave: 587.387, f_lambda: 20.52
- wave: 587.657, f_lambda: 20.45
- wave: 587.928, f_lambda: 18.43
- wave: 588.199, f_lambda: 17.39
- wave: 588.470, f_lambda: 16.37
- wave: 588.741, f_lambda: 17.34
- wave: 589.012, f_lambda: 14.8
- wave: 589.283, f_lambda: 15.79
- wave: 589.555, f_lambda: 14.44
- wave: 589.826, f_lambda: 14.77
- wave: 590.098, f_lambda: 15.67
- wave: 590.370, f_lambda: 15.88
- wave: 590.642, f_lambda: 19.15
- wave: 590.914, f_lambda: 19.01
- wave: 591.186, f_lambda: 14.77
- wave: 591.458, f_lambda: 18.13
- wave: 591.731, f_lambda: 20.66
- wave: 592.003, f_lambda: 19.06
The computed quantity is 0.17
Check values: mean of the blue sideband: 18.5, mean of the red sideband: 19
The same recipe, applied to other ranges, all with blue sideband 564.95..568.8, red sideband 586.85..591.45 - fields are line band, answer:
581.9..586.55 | -0.26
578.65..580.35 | 0.15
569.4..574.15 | -0.17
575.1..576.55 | 0.07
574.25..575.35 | -0.02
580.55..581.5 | -0.01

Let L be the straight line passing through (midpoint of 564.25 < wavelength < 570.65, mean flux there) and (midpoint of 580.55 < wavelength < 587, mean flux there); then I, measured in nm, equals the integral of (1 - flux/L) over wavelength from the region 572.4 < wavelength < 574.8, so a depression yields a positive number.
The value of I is -0.270 nm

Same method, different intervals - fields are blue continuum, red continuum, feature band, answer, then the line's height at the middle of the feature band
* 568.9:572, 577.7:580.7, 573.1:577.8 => -0.34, 17.2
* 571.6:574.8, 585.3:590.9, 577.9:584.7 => 0.18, 18.4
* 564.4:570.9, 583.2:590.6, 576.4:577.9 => -0.04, 17.8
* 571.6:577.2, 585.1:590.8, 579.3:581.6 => 0.10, 18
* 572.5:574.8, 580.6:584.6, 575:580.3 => 0.72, 19.6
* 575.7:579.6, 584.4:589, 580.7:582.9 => -0.19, 17.5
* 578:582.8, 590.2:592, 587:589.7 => 0.04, 17.9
